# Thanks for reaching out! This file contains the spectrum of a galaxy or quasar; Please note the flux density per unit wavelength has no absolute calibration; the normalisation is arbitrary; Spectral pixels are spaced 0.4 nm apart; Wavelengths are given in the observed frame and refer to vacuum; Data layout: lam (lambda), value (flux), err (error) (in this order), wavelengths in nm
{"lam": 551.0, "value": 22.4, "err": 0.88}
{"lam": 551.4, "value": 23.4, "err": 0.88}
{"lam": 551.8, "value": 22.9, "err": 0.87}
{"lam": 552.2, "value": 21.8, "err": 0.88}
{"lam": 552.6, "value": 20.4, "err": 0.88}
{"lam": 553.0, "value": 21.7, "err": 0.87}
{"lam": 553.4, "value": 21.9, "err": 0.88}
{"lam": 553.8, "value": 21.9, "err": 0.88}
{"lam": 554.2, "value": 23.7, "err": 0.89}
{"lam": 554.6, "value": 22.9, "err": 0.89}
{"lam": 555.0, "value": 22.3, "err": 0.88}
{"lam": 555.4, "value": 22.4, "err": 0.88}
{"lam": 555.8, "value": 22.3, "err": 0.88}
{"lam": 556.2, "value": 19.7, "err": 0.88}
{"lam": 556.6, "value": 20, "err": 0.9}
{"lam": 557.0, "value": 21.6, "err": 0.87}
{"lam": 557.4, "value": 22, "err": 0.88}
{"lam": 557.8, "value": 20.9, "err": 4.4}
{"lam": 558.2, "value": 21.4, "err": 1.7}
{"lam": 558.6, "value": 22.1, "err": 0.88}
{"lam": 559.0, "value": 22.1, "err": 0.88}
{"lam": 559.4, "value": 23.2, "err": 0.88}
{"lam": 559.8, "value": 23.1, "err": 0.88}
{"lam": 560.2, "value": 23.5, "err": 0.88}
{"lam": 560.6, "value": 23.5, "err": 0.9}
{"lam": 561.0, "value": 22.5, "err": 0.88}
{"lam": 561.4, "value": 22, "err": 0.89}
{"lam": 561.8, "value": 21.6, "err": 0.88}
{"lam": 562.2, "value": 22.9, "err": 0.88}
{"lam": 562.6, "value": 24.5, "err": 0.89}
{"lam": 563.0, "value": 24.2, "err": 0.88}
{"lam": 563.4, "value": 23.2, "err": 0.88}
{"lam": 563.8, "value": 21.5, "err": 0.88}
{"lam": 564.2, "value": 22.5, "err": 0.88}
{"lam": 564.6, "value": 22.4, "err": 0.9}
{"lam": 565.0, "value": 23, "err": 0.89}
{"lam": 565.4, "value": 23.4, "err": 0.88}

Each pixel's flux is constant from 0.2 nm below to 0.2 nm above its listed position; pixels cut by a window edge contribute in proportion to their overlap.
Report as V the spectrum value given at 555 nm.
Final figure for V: 22.3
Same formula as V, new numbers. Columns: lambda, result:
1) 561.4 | 22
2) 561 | 22.5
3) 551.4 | 23.4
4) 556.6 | 20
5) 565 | 23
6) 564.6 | 22.4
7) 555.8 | 22.3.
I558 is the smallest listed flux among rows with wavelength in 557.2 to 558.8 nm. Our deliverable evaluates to 20.9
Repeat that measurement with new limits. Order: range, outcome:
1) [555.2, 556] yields 22.3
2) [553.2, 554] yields 21.9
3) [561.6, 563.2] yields 21.6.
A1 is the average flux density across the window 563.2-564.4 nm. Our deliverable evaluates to 22.4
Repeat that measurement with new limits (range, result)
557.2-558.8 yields 21.6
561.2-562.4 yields 22.2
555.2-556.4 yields 21.5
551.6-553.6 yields 21.7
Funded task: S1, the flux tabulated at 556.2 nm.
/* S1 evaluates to 19.7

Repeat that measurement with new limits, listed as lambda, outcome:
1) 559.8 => 23.1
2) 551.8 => 22.9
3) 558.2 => 21.4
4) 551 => 22.4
